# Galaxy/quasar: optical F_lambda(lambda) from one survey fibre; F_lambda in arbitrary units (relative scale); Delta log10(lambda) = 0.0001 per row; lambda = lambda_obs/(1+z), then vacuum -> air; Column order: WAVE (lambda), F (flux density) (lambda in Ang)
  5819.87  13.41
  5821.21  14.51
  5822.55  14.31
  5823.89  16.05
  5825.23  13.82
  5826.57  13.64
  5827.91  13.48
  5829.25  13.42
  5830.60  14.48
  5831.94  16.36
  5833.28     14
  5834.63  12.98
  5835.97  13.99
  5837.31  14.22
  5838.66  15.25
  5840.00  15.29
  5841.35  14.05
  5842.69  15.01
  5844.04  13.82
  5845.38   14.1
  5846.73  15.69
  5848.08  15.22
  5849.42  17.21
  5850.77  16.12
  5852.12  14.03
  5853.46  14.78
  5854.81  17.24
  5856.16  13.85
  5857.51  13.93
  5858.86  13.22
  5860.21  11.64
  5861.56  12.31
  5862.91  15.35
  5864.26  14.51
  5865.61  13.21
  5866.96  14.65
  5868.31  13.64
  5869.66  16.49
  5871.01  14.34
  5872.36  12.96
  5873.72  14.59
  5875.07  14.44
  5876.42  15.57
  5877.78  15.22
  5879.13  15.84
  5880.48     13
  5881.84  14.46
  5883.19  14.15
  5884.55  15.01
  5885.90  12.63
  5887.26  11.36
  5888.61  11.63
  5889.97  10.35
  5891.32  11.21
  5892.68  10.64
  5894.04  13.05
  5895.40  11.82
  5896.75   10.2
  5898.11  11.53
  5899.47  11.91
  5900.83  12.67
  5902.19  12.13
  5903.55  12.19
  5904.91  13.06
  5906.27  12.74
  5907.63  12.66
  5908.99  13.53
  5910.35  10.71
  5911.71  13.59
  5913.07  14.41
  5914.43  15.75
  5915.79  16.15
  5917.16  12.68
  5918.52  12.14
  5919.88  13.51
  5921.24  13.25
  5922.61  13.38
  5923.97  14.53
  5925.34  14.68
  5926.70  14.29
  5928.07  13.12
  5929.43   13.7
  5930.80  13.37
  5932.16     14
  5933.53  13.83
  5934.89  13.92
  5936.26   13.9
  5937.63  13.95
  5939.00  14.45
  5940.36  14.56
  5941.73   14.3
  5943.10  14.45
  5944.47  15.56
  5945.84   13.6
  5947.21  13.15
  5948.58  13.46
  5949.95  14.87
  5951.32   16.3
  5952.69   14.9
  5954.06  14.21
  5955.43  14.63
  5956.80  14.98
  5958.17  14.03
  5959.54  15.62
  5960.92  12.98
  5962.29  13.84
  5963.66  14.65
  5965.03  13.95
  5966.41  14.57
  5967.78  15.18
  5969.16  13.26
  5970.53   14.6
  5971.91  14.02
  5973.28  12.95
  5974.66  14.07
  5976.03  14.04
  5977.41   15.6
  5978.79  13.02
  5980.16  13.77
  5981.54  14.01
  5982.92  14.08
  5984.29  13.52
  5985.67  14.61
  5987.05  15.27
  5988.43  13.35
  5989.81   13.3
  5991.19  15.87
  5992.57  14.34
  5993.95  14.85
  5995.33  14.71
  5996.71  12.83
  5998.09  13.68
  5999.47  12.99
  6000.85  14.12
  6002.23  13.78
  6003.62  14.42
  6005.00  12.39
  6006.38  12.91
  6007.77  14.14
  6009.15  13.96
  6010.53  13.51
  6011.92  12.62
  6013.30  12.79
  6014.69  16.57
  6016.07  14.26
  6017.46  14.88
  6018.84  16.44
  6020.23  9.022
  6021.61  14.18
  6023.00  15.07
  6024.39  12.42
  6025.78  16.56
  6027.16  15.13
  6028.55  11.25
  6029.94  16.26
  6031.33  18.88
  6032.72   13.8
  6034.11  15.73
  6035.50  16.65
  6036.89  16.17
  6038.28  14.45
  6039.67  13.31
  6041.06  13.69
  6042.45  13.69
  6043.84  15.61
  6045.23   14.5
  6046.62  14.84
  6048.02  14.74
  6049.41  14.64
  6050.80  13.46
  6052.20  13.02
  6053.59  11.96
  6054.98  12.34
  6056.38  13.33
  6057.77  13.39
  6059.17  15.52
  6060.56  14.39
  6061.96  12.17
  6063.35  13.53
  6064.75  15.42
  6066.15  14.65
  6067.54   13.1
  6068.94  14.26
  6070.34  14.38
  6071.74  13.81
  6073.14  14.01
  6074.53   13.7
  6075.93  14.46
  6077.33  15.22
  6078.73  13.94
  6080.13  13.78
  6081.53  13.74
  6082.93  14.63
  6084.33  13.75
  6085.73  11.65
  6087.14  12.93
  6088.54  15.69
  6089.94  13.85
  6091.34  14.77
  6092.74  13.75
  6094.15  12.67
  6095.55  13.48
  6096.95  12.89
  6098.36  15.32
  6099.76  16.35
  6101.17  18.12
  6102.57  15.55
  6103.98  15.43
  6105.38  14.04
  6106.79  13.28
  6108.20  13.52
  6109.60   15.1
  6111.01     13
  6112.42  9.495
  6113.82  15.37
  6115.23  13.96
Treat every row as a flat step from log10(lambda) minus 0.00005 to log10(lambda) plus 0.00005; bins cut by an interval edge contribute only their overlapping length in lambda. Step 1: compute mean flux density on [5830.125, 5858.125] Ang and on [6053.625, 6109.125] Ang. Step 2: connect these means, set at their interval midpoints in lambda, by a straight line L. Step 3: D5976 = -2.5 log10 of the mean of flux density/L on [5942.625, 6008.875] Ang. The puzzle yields 0.02 mag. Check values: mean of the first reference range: 14.8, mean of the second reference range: 14.1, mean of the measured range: 14.2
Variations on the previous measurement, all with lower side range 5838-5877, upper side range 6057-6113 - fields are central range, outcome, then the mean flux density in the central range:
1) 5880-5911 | 0.179 mag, 12.3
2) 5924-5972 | 0.009 mag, 14.3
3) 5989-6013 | 0.038 mag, 13.8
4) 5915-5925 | 0.056 mag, 13.7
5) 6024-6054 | -0.034 mag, 14.6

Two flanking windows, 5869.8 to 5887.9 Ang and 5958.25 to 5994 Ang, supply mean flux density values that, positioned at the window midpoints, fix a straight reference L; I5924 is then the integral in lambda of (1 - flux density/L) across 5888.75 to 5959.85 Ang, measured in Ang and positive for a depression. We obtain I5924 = 3.6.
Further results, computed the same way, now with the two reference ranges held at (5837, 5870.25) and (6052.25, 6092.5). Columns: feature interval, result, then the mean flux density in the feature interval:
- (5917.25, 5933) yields 0.8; 13.6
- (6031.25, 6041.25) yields -0.9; 15.2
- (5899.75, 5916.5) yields 1.3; 13.3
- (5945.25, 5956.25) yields -0.1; 14.4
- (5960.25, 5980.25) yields 0.2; 14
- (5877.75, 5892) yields 1.4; 13.1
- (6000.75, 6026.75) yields 0.3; 13.9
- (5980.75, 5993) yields -0.1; 14.3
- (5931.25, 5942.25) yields 0.2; 14.1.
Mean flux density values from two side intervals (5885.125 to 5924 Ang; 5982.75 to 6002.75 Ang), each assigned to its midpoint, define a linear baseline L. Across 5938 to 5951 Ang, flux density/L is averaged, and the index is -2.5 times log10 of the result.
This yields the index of -0.083 mag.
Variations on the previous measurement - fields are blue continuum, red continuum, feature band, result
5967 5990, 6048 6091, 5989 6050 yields -0.03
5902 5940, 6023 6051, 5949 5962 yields -0.05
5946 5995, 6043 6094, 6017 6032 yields -0.03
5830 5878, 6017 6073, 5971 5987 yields 0.02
